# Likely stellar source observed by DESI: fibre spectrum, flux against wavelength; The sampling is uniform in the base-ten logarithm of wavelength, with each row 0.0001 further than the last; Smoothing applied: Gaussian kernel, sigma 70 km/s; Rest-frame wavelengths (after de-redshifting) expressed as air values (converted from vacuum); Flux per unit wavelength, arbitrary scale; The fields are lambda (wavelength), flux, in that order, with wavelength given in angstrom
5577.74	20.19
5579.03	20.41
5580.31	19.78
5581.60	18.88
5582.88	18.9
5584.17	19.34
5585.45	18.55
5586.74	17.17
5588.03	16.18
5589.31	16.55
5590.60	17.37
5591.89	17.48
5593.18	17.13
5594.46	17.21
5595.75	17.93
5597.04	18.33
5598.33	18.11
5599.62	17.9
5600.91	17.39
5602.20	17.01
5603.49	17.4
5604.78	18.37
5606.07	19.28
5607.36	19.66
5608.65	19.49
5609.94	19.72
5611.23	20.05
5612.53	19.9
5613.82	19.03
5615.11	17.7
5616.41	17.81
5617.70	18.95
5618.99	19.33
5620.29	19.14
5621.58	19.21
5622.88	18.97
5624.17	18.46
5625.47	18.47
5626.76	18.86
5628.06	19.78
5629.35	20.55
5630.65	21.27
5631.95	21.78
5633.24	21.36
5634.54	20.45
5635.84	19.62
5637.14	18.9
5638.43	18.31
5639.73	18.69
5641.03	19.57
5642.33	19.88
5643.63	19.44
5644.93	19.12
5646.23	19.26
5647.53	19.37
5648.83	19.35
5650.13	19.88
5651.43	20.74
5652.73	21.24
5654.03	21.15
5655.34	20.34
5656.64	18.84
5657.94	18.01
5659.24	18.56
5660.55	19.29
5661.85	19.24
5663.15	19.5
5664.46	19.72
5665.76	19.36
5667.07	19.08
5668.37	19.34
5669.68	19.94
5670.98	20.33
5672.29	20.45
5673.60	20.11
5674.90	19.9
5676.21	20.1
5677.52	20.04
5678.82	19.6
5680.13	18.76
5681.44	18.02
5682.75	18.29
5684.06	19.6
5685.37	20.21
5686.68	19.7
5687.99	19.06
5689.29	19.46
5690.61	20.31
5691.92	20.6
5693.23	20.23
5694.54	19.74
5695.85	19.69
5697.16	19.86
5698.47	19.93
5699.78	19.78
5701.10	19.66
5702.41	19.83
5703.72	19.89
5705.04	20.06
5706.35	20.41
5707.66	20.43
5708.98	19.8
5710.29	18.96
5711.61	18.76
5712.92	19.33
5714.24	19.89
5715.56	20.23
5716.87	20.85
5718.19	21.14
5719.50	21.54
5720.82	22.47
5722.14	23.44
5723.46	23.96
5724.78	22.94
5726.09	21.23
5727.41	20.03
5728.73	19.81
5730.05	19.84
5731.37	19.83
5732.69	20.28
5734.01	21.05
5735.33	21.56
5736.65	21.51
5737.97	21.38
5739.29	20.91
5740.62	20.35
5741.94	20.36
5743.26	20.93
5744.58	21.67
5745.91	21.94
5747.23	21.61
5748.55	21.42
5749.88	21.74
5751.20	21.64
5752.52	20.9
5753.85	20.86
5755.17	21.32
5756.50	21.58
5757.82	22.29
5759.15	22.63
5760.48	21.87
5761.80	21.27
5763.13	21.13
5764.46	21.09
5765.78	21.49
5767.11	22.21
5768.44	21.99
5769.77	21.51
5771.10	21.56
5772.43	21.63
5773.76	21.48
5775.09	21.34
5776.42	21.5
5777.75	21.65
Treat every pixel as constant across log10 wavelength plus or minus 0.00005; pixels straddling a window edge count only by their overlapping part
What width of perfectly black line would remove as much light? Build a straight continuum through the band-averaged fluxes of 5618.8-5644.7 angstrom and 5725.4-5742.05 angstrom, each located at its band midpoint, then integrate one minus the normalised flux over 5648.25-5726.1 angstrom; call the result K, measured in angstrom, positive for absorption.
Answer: 0.5 angstrom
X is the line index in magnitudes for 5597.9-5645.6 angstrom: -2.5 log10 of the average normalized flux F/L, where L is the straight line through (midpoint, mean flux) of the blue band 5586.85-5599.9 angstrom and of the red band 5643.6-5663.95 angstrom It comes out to -0.04 mag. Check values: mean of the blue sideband 17.4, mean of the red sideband 19.6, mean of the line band 19.2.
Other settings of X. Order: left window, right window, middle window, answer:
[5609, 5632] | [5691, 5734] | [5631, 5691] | 0.010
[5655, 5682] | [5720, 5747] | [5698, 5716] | 0.041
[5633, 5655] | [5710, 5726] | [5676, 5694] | 0.054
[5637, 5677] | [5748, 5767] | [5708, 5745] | 0.005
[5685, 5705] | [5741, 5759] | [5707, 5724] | -0.018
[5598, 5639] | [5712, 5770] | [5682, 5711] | 0.039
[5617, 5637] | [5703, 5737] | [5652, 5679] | 0.022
